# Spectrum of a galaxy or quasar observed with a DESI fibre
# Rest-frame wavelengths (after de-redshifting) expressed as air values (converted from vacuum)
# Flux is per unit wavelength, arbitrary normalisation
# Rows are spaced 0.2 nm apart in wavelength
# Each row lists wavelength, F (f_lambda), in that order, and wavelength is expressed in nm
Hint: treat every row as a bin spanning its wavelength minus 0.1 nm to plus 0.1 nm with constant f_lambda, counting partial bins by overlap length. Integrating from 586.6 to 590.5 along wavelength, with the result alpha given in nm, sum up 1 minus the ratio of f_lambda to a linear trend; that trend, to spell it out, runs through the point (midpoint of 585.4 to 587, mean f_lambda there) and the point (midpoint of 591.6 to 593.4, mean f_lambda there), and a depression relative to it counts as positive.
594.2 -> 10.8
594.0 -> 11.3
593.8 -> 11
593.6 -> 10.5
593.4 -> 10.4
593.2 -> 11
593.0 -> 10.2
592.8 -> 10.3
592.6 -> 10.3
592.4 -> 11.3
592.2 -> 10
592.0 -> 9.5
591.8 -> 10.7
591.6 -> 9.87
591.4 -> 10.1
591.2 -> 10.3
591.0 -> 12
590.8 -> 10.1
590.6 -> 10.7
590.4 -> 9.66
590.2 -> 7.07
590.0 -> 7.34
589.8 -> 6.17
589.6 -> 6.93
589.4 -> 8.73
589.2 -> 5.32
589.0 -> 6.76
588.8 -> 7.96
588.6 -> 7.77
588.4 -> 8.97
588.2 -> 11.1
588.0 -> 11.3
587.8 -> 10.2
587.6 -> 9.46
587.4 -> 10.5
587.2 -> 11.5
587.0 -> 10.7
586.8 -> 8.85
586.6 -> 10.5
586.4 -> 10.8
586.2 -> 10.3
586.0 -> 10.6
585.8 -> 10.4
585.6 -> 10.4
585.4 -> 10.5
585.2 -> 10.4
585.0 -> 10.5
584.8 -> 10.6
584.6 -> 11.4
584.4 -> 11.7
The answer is 0.58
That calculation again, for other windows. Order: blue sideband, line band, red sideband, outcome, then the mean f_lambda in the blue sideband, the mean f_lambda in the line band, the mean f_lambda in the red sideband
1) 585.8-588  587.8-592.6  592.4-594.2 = 0.627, 10.4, 9.16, 10.7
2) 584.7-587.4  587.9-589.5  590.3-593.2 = 0.298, 10.5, 8.49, 10.4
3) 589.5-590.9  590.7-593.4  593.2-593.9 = -0.242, 8.28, 10.4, 10.7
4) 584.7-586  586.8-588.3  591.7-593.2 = -0.016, 10.5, 10.6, 10.4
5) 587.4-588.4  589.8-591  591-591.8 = 0.162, 10.4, 8.99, 10.4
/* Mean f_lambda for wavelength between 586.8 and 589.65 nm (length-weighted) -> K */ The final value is 9.12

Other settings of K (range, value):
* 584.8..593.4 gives 9.71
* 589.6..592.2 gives 9.38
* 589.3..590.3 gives 7.25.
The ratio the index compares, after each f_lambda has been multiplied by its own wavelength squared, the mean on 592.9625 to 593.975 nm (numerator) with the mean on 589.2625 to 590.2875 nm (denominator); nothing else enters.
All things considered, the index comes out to 1.51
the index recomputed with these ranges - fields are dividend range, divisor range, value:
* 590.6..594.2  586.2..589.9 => 1.17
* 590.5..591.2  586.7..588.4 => 1.06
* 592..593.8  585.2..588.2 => 1.02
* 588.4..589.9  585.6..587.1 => 0.71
